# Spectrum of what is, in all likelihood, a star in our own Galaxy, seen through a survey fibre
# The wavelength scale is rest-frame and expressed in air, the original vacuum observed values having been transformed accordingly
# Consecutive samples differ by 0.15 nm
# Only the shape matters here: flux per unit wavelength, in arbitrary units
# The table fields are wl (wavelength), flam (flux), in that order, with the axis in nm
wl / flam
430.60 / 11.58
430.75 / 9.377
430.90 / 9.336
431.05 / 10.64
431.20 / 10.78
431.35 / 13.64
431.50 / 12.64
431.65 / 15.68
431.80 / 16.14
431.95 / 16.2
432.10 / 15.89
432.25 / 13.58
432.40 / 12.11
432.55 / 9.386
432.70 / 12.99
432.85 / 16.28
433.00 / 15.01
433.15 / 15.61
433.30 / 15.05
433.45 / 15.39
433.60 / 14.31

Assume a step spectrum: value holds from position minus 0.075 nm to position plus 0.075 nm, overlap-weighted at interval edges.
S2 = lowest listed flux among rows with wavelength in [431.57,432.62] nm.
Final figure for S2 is 9.386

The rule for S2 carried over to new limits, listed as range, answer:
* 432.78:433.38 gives 15.01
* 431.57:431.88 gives 15.68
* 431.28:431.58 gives 12.64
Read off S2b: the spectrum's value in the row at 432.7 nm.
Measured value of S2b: 12.99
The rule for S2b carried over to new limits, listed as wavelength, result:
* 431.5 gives 12.64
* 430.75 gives 9.377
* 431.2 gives 10.78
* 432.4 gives 12.11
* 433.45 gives 15.39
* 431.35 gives 13.64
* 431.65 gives 15.68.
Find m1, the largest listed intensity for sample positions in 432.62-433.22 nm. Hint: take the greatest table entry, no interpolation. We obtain 16.28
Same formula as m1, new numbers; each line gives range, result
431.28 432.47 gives 16.2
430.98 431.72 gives 15.68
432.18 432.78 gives 13.58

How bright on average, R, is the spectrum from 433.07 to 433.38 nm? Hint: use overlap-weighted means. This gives 15.3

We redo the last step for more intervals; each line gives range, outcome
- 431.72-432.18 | 16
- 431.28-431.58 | 13.2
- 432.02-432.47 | 13.9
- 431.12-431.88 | 13.8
